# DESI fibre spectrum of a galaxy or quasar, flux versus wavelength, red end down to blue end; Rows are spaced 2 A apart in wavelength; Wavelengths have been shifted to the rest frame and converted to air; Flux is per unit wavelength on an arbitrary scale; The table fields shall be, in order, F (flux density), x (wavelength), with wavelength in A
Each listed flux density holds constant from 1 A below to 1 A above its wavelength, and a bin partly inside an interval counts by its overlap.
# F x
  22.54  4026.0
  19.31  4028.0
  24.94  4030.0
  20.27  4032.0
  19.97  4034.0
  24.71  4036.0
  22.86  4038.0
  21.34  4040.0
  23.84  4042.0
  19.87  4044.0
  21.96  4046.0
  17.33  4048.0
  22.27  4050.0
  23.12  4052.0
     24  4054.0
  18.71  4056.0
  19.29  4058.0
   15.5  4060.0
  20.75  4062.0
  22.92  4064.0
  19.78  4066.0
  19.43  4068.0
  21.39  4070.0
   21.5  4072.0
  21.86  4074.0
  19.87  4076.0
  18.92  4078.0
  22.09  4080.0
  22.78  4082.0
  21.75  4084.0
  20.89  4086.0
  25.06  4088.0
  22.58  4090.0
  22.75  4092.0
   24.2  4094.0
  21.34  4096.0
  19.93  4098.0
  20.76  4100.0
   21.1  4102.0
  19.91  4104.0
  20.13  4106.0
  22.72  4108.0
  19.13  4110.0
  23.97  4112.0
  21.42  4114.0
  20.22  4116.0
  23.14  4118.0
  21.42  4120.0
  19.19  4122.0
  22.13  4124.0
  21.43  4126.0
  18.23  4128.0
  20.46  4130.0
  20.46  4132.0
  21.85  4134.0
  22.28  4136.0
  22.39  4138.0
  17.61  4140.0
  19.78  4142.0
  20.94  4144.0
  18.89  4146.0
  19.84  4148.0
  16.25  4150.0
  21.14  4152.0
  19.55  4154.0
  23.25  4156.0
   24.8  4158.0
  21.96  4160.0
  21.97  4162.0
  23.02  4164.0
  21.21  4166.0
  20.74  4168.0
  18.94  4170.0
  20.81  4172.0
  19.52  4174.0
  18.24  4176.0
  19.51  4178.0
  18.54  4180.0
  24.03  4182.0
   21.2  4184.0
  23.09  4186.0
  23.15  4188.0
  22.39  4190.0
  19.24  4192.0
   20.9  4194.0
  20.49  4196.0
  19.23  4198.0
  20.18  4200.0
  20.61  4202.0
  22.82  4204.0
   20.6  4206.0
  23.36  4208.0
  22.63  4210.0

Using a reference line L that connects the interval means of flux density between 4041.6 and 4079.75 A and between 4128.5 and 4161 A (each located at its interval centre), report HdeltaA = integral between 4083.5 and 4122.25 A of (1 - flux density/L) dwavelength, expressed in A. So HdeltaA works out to -1.8 A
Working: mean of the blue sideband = 20.6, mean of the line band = 21.6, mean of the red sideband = 20.7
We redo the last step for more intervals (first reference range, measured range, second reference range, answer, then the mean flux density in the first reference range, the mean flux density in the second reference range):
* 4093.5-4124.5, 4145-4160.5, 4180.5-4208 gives 0.47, 21.2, 21.4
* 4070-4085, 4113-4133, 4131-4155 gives -0.36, 21.3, 20.1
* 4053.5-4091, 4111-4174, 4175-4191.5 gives 0.58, 21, 21.2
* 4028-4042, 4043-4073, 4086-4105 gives 2.16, 22.2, 21.9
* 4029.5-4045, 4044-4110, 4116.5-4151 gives 0.94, 22.1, 20.4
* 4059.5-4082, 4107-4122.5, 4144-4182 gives -0.68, 20.6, 20.6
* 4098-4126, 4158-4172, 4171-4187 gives -0.54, 21.1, 20.6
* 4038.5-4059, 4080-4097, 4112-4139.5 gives -1.16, 21.2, 21.2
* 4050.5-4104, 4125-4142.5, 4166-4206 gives 0.37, 21.2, 20.7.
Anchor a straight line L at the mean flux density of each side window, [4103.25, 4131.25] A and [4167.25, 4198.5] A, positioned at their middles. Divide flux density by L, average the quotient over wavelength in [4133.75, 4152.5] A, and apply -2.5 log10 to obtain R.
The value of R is 0.04 mag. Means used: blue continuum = 21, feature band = 20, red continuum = 20.6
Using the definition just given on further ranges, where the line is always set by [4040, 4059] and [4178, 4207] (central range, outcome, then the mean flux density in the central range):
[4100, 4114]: 0.00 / 21.2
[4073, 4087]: 0.00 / 21.2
